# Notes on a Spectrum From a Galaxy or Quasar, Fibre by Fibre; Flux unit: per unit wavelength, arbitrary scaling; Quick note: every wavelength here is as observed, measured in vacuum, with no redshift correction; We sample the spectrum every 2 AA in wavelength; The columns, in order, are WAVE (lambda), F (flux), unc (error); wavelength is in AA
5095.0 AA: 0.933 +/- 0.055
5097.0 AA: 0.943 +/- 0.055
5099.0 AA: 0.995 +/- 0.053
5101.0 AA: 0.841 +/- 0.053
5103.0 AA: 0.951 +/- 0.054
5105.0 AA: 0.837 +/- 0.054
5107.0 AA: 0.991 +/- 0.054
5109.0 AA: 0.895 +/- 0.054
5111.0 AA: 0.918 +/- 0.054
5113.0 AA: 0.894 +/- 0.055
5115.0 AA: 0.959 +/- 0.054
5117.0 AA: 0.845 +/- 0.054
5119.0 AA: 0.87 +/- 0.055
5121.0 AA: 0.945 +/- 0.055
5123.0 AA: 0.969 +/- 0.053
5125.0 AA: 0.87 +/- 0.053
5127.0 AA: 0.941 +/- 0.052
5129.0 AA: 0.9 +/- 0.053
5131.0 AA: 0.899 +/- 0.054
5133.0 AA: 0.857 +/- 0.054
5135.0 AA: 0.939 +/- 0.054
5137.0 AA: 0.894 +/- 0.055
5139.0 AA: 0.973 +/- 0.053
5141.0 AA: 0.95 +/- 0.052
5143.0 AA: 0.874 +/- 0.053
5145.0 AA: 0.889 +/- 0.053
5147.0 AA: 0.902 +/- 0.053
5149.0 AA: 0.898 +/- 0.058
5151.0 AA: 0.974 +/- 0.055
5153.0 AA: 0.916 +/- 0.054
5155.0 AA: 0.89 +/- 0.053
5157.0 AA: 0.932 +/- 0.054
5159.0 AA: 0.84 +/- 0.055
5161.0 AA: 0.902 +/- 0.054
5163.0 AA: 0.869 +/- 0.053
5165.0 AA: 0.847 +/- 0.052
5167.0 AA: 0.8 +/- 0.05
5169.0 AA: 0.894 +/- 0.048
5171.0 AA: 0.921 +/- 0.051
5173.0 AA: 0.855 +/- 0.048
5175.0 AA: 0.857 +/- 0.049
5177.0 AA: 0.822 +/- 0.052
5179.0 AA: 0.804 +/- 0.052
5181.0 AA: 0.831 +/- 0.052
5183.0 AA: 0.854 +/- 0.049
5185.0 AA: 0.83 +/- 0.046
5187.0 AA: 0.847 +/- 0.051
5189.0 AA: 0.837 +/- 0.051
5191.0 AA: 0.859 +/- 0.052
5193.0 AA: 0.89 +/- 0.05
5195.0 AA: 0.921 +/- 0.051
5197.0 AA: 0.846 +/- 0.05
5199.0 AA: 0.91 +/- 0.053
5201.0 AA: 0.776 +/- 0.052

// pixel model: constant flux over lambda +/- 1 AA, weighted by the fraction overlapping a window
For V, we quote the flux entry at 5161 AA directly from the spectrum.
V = 0.902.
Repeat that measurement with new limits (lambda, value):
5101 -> 0.841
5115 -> 0.959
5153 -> 0.916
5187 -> 0.847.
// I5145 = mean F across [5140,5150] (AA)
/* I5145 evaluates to 0.903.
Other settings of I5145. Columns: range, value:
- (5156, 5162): 0.891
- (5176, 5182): 0.819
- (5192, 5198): 0.886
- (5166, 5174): 0.867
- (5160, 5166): 0.873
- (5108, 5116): 0.916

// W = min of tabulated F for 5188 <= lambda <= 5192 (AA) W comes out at 0.837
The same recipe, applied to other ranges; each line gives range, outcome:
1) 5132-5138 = 0.857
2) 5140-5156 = 0.874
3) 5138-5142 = 0.95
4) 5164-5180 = 0.8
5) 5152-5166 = 0.84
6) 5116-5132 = 0.845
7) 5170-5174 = 0.855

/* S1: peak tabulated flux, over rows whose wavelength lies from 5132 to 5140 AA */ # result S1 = 0.973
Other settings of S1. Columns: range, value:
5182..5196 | 0.921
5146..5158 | 0.974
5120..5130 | 0.969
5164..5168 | 0.847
